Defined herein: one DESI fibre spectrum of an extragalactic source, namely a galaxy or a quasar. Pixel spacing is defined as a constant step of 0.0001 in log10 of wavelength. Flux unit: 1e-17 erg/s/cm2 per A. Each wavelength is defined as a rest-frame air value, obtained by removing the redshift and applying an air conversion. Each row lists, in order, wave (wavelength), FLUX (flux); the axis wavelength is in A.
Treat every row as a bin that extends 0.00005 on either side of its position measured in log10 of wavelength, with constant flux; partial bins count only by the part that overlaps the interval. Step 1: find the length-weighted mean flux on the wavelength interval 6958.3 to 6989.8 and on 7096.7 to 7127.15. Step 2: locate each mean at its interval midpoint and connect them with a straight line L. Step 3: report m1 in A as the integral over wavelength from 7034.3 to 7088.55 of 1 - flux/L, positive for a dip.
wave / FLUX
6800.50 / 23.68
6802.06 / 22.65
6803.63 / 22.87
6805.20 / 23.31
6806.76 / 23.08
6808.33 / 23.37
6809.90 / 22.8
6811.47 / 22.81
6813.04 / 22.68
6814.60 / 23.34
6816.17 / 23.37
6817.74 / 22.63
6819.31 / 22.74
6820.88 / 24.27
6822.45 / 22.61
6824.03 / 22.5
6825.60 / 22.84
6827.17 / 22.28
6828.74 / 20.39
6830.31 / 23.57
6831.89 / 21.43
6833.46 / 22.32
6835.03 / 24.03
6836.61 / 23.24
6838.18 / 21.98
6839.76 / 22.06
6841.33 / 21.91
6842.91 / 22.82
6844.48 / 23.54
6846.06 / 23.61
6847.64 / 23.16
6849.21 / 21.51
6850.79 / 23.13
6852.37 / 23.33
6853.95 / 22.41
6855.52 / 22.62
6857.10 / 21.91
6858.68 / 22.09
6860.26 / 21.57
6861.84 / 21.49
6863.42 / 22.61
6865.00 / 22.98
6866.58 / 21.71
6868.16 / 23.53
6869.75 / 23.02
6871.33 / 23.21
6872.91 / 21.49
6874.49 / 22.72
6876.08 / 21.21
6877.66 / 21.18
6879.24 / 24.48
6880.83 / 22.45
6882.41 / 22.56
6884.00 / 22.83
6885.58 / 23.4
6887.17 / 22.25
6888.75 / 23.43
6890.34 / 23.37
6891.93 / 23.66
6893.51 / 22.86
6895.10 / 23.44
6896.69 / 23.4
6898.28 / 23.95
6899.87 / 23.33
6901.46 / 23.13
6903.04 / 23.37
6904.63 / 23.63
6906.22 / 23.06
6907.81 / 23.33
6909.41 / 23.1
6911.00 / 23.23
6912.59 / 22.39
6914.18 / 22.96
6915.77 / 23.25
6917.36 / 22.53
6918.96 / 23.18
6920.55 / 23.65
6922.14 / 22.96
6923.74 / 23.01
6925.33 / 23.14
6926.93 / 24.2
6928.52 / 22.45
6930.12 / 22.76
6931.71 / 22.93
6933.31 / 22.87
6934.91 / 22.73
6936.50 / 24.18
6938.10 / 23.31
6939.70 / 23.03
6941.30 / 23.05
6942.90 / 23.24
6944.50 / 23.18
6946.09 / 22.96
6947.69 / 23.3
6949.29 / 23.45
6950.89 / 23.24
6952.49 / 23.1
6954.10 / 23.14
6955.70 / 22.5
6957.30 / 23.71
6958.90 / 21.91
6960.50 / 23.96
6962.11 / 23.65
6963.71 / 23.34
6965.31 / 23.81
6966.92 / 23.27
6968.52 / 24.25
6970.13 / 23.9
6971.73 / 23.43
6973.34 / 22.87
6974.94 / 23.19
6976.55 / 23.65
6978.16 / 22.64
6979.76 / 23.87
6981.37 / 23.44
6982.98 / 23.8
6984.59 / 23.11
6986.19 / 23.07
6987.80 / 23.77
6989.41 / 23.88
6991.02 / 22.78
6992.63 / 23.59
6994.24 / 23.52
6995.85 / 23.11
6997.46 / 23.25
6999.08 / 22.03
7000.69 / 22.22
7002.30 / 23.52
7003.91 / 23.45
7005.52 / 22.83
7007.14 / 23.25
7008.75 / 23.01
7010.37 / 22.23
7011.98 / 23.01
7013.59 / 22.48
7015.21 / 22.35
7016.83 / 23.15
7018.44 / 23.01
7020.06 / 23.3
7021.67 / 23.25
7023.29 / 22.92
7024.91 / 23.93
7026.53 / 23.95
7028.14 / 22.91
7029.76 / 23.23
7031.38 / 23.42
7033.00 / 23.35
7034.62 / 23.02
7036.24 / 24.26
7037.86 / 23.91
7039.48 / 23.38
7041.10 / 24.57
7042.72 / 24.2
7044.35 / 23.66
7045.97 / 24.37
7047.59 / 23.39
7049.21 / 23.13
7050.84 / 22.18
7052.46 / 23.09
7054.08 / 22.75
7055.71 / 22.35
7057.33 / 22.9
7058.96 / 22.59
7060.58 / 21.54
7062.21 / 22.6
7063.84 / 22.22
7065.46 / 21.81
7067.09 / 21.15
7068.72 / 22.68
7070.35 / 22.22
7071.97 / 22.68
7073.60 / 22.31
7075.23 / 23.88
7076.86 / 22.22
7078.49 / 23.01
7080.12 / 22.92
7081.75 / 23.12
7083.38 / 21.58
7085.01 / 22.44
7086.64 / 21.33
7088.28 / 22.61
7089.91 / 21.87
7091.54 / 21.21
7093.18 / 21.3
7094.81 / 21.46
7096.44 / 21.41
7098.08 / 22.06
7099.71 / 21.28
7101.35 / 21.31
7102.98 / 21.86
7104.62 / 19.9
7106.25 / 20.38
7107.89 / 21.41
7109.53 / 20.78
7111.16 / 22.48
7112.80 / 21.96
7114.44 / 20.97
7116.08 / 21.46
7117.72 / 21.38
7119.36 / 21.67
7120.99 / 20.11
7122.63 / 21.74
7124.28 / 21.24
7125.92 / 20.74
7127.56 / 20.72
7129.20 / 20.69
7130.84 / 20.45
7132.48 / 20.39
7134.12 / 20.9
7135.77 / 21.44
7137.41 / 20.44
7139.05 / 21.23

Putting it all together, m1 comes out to -1.9 A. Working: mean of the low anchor 23.4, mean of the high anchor 21.3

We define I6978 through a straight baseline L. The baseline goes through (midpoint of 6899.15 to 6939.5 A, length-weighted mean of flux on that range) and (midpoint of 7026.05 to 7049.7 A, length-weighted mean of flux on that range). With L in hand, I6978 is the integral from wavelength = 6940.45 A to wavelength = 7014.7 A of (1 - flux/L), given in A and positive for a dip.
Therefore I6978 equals 0.59 A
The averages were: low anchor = 23.1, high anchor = 23.7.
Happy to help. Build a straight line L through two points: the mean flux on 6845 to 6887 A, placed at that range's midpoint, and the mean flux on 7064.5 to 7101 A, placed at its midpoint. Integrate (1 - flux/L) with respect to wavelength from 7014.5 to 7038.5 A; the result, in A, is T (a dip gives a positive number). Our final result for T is -1.2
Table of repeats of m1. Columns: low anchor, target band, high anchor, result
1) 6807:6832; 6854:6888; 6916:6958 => 0.7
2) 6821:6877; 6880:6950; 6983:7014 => -1.2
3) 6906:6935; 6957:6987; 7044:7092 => -0.7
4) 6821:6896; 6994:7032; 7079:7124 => -1.9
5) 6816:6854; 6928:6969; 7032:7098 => -0.9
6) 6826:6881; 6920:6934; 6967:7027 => -0.1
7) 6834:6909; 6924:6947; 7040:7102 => -0.5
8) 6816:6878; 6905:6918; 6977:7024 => -0.1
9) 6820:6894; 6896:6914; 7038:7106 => -0.5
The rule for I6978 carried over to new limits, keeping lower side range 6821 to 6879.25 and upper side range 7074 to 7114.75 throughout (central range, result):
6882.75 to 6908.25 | -1.03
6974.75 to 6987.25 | -0.70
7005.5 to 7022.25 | -0.66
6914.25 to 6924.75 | -0.37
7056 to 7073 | -0.28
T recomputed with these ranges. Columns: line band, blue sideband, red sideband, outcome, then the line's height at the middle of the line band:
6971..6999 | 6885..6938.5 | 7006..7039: -0.2 A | 23.2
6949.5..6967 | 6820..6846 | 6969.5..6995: 0.0 A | 23.3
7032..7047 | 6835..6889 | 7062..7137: -1.4 A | 21.9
